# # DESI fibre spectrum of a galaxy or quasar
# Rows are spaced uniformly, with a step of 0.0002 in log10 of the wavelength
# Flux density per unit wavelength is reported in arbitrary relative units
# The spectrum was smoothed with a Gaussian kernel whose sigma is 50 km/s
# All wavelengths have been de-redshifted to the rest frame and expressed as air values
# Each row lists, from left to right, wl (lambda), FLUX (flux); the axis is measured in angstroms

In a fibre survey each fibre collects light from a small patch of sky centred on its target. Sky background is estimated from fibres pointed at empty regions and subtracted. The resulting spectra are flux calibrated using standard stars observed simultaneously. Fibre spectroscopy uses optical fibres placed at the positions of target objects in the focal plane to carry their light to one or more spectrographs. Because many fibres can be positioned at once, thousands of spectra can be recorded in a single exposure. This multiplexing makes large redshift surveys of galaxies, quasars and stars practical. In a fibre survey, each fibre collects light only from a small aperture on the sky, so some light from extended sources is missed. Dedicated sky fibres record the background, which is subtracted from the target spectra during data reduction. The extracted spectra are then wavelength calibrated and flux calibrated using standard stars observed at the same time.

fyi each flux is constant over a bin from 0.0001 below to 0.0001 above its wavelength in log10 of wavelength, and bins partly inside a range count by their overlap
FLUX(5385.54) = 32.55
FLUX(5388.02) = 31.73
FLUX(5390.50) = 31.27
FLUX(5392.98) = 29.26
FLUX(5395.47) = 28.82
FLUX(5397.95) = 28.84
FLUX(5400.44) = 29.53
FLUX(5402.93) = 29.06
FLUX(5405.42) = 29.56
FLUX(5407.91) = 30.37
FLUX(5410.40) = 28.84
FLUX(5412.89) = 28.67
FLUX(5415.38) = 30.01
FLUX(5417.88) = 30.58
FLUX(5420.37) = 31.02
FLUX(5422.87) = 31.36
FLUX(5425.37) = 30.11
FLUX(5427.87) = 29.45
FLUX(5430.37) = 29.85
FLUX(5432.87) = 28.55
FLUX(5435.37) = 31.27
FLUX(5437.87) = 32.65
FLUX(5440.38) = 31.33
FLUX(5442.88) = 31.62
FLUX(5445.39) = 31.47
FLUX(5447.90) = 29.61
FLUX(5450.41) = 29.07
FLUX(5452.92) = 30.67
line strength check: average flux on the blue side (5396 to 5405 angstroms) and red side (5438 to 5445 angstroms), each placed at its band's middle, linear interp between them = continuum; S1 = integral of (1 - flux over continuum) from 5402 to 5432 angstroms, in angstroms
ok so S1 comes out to 0.3 angstroms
